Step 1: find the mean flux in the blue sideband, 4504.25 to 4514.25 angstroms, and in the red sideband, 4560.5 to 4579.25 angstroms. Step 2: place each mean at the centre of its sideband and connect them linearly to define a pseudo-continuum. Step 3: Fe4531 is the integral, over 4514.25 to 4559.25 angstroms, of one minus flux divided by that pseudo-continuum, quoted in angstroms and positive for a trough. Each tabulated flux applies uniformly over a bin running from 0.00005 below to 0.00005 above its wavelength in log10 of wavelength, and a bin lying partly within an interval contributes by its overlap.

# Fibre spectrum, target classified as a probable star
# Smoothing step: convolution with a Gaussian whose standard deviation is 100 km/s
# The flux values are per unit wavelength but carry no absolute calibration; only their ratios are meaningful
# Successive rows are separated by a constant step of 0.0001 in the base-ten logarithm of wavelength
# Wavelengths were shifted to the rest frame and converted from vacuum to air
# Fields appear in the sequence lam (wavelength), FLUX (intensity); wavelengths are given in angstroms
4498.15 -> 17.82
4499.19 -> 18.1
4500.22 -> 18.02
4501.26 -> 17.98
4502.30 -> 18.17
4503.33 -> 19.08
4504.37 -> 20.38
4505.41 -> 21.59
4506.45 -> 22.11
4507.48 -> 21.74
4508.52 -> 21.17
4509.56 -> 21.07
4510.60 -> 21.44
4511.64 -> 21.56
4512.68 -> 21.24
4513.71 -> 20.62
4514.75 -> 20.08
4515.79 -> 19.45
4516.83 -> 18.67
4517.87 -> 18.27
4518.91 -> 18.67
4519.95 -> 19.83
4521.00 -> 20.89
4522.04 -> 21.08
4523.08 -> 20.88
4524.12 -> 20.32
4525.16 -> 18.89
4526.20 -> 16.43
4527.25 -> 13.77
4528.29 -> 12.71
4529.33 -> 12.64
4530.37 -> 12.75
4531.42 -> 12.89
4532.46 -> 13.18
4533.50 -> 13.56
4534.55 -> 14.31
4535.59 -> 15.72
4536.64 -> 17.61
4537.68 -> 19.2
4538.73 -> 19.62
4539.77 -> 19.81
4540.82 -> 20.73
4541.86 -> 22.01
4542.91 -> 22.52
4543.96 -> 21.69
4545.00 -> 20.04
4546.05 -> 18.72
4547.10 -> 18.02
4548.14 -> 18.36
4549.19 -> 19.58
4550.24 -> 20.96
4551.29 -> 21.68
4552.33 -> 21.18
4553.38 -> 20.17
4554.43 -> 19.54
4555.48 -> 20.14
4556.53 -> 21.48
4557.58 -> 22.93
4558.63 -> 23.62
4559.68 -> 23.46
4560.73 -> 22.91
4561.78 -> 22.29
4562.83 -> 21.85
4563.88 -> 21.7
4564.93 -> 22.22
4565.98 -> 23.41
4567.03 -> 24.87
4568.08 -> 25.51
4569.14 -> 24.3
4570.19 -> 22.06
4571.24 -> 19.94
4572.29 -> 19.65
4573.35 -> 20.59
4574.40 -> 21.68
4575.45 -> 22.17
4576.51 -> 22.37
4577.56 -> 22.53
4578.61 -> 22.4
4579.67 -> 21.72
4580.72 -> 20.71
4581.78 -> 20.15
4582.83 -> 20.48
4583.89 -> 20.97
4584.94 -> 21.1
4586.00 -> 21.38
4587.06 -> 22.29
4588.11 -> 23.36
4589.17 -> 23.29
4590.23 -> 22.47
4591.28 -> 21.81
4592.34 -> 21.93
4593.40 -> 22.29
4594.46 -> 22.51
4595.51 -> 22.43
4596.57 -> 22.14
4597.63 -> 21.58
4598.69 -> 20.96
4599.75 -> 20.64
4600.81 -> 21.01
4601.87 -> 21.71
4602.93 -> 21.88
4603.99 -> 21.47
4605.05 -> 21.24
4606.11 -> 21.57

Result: 6.4 angstroms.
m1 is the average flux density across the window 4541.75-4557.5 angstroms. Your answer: 20.4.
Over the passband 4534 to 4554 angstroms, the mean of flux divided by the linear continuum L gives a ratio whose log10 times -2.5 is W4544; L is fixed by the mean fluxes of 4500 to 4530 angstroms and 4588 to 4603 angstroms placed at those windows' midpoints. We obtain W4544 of 0.04 mag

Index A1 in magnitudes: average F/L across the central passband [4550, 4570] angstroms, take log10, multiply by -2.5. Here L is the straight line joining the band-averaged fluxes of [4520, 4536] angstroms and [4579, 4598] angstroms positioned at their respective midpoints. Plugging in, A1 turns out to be -0.17 mag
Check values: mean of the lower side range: 16.1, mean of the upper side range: 21.8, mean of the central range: 22.3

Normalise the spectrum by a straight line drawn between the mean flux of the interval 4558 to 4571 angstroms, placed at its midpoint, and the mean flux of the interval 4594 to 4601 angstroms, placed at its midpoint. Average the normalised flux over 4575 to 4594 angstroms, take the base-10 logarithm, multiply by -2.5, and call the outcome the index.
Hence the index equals 0.02 mag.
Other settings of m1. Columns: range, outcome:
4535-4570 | 21.1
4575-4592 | 21.8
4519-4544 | 17.6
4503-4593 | 20.3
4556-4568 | 22.9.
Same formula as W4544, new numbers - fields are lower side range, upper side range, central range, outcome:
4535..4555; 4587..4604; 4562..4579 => -0.071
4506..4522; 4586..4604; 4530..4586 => 0.044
